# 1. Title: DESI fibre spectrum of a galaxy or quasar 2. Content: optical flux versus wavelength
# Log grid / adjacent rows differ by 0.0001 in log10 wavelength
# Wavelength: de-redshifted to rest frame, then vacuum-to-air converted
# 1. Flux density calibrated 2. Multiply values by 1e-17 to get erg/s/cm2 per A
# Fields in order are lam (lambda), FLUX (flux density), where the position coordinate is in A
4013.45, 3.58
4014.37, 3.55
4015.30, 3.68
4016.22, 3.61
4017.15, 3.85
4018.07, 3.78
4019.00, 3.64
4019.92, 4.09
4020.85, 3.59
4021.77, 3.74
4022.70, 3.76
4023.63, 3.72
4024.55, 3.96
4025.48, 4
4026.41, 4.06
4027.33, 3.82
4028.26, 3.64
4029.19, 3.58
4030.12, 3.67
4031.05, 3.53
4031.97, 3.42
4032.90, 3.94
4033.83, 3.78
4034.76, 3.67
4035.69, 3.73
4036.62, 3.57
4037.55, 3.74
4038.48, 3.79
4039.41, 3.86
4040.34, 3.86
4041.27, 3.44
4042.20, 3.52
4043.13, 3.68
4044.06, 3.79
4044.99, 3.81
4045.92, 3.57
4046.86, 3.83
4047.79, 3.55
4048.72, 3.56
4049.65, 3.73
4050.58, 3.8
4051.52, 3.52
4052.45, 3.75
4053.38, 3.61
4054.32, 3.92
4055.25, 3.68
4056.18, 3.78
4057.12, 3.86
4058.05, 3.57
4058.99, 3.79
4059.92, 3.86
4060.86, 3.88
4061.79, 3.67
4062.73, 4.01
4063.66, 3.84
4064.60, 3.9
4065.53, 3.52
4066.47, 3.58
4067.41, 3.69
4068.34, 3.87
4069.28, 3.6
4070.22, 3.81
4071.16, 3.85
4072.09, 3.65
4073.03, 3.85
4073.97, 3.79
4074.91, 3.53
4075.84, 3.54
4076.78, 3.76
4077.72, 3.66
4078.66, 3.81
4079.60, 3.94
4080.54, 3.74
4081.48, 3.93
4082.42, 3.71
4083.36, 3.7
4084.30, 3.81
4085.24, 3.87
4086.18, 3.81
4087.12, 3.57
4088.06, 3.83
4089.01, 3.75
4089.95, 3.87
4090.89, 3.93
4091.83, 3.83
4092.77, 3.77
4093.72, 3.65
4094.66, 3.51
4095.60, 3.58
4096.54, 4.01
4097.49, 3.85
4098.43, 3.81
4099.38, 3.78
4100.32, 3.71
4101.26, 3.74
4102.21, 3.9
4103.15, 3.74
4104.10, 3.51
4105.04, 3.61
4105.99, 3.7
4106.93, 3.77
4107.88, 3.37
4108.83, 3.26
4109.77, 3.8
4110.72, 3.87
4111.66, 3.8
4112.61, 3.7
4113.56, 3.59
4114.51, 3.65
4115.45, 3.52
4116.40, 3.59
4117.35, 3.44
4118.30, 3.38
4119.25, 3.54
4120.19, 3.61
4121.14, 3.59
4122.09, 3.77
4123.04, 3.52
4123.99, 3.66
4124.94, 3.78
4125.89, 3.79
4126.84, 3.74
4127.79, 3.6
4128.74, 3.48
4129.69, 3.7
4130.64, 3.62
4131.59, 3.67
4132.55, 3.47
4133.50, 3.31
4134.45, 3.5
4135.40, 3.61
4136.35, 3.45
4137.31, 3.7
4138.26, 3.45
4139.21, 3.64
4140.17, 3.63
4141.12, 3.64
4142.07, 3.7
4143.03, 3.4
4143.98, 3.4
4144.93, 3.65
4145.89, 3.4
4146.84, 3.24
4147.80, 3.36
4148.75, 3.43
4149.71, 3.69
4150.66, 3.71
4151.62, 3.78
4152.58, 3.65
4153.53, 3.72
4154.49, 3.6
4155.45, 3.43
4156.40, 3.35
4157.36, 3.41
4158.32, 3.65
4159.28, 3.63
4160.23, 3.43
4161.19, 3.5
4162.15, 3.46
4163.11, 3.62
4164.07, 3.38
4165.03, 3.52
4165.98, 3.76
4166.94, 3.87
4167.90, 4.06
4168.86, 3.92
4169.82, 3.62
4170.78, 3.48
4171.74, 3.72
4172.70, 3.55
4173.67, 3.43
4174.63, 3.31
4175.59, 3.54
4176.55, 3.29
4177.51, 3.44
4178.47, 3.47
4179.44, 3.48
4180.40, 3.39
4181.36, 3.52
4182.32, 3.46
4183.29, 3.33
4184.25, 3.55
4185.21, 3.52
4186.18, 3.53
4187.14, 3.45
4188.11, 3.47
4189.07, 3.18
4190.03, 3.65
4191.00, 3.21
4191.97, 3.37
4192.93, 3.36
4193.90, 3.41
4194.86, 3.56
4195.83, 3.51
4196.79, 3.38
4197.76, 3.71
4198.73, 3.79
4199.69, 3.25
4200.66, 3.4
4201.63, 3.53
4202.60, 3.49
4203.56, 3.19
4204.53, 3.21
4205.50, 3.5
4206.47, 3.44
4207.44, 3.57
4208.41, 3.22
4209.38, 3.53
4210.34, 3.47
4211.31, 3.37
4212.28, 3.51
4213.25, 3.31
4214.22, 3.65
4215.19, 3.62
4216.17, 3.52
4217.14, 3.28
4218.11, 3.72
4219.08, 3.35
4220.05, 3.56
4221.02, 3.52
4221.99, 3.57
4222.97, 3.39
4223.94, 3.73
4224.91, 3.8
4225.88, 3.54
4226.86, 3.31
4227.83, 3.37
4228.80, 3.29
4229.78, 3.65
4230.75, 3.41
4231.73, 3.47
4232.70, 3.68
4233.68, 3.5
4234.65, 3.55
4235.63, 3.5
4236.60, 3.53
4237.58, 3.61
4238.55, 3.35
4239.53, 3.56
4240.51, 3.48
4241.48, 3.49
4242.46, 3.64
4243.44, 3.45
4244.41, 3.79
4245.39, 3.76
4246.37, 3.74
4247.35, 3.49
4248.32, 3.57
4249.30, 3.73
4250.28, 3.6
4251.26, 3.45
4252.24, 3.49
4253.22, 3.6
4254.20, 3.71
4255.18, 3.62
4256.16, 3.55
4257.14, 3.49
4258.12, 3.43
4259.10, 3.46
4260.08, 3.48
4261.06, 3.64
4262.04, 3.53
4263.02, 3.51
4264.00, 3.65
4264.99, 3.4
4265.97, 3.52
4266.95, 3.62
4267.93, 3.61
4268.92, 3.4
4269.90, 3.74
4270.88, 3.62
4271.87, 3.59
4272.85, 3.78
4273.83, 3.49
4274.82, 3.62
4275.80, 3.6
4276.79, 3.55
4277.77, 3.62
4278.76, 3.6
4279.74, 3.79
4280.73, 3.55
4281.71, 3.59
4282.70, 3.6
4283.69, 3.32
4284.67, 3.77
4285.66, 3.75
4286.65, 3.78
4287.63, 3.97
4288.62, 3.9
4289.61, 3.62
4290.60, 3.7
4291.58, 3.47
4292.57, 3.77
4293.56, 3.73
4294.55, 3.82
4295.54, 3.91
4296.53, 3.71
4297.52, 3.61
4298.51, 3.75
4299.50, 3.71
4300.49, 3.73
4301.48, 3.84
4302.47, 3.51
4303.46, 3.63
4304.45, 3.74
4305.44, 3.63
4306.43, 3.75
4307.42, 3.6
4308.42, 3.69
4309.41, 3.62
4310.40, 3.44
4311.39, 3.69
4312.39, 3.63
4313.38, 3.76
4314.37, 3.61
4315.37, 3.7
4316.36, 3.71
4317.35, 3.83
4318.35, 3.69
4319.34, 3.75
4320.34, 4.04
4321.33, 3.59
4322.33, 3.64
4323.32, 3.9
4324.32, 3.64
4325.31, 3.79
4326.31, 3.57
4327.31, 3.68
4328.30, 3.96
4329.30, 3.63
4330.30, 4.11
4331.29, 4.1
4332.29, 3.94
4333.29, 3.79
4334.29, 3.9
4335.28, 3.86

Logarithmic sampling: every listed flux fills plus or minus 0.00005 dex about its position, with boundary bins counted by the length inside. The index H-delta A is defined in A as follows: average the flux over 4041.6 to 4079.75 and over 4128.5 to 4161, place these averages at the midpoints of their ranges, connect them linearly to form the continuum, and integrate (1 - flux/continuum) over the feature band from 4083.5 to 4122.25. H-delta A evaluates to -0.6 A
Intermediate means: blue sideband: 3.73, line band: 3.69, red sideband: 3.54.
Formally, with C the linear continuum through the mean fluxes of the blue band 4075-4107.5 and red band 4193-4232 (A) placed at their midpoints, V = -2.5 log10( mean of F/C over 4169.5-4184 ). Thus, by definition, 0.028 mag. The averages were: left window 3.75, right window 3.48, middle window 3.47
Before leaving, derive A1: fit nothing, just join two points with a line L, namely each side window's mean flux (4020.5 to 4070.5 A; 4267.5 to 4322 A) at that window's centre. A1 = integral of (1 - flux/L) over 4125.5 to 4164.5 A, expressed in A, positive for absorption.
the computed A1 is 1.7 A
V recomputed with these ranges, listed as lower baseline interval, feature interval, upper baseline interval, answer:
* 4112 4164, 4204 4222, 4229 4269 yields 0.03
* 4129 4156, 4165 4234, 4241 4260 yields 0.02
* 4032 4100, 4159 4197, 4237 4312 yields 0.05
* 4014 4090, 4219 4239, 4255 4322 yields 0.05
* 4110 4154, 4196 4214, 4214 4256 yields 0.04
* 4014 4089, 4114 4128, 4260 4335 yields 0.03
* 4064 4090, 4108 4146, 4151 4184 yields 0.01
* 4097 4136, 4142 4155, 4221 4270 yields 0.02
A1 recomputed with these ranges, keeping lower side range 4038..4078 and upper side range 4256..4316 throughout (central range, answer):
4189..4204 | 0.93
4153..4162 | 0.40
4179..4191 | 0.74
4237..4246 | 0.21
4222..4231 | 0.38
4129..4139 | 0.40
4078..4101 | -0.42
